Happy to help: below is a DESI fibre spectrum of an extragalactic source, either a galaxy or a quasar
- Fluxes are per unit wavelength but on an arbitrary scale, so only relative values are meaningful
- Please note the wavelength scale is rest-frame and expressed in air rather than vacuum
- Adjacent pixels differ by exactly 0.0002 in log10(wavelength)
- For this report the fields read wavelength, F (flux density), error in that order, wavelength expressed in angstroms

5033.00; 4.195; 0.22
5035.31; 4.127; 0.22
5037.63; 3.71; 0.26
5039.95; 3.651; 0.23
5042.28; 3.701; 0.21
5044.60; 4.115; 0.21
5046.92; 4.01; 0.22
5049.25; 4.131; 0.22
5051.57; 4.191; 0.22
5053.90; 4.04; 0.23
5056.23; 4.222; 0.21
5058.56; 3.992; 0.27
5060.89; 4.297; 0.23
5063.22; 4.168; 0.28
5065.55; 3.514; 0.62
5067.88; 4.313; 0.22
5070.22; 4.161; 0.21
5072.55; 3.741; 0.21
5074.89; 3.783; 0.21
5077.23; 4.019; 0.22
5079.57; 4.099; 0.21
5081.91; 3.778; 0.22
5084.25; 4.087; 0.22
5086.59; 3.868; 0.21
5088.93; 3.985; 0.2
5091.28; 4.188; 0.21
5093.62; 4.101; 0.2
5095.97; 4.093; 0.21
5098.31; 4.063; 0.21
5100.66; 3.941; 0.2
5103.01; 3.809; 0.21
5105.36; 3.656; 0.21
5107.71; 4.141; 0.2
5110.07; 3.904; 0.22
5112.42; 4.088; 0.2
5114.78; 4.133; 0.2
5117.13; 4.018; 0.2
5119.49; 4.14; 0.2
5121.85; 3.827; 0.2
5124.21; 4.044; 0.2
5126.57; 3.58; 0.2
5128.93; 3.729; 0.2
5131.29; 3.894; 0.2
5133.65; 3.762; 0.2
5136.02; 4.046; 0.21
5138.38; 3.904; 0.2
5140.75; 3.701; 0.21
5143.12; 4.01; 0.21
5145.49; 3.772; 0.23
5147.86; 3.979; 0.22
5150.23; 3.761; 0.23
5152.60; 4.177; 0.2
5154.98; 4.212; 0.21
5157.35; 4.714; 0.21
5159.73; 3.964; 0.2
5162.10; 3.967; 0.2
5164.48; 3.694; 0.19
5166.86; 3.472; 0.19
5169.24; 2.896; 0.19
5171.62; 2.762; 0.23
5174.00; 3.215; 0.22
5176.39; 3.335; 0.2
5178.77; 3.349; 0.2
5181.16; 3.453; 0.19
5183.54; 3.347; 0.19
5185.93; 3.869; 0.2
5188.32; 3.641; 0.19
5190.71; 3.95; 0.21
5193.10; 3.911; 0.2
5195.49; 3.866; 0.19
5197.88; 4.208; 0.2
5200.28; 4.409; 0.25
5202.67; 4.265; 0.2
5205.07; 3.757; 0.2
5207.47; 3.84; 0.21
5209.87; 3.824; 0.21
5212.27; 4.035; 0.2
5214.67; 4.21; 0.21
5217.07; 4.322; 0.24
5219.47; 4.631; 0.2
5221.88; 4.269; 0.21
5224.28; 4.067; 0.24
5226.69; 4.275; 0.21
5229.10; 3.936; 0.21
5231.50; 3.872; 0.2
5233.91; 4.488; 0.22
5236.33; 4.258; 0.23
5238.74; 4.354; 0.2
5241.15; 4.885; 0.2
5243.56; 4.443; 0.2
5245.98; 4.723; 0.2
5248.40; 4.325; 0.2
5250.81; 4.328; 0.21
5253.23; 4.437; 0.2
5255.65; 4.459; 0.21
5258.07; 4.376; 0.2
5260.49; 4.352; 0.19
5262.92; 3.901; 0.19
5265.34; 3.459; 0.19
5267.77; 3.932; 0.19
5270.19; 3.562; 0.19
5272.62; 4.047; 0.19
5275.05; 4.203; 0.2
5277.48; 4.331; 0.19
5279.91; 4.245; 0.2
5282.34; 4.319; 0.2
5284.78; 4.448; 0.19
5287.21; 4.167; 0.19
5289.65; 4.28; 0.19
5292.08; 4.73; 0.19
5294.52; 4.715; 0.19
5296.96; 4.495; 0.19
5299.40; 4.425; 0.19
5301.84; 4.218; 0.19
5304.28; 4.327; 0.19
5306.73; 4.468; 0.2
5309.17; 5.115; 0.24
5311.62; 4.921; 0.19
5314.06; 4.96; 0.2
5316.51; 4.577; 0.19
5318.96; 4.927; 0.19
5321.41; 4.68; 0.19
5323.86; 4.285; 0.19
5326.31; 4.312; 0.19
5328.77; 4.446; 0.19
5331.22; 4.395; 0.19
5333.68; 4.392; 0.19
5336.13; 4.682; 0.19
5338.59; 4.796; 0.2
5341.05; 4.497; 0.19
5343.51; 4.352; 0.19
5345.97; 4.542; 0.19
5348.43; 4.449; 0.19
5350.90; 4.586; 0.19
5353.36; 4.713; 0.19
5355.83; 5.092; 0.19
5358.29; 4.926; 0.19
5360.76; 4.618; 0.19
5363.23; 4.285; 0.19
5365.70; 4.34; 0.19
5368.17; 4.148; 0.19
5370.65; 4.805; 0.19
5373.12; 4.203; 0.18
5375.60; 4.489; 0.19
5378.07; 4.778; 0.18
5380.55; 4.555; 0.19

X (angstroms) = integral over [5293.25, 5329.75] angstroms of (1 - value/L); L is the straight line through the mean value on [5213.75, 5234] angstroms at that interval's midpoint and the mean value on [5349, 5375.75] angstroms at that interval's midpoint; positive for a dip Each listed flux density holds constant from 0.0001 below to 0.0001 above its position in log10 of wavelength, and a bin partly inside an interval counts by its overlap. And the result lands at -1.3 angstroms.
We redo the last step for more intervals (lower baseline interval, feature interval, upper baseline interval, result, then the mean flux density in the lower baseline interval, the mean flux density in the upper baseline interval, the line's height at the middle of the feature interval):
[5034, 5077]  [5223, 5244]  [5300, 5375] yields 0.4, 3.99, 4.57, 4.36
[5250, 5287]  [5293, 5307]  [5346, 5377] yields -0.5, 4.16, 4.56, 4.29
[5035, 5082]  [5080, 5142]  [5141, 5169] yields 0.2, 3.99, 3.93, 3.96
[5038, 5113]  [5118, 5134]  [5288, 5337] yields 1.0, 3.99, 4.56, 4.11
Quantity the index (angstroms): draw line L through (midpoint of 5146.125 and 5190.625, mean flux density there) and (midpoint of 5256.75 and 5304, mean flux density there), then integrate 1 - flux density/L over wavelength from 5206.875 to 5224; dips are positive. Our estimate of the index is -1.2 angstroms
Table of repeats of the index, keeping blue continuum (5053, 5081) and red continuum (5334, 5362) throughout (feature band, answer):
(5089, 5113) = 0.6 angstroms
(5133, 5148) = 1.1 angstroms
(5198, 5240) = 1.9 angstroms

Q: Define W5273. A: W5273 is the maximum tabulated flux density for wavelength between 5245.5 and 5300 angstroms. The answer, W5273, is 4.73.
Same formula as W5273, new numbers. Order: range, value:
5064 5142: 4.313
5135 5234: 4.714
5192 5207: 4.409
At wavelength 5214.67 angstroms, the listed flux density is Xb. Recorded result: 4.21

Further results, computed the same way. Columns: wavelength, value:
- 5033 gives 4.195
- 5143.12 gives 4.01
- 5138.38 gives 3.904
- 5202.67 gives 4.265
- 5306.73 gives 4.468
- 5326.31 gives 4.312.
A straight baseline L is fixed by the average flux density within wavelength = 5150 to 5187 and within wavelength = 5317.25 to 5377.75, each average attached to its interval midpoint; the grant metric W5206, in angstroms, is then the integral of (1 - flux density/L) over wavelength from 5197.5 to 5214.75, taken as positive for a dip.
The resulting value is -1.0 angstroms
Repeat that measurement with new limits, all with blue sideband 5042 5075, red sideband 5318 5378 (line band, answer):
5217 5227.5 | 0.0 angstroms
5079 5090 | 0.4 angstroms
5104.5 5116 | 0.4 angstroms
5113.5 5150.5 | 2.4 angstroms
